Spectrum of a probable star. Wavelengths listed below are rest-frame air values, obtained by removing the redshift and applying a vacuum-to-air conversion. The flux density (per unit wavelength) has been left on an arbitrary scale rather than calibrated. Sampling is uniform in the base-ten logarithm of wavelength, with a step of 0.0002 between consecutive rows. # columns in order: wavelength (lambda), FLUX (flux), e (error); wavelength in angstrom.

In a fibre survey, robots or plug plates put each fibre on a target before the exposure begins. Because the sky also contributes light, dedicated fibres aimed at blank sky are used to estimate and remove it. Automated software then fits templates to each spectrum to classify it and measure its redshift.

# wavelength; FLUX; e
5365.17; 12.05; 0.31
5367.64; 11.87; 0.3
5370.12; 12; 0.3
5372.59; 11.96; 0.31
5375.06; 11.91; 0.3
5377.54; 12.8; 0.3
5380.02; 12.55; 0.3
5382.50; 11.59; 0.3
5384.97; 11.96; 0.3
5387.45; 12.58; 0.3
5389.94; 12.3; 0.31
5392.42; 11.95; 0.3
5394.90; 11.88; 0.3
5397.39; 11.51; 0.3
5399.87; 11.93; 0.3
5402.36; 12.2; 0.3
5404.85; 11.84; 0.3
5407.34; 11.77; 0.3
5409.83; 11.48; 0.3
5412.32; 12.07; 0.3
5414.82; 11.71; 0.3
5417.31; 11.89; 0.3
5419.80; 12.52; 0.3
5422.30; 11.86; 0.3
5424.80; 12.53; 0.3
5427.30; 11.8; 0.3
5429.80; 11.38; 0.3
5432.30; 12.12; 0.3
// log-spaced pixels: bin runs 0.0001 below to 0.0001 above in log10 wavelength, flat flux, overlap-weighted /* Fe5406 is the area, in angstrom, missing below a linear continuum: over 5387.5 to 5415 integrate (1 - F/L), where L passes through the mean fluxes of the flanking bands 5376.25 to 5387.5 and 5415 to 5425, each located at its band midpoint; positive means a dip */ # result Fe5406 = 0.6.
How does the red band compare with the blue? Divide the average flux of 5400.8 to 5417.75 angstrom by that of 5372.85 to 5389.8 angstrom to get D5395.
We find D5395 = 0.97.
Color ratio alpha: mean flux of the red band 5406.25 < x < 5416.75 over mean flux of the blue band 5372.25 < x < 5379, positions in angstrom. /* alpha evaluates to 0.96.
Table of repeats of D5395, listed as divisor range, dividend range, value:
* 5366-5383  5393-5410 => 0.98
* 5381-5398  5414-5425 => 1.01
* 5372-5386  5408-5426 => 0.99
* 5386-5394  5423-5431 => 0.97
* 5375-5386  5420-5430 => 0.98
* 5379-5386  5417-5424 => 1.01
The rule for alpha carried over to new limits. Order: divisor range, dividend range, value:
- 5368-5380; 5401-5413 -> 0.97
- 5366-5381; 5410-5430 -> 0.98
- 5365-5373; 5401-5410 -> 0.99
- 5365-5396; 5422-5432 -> 0.98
